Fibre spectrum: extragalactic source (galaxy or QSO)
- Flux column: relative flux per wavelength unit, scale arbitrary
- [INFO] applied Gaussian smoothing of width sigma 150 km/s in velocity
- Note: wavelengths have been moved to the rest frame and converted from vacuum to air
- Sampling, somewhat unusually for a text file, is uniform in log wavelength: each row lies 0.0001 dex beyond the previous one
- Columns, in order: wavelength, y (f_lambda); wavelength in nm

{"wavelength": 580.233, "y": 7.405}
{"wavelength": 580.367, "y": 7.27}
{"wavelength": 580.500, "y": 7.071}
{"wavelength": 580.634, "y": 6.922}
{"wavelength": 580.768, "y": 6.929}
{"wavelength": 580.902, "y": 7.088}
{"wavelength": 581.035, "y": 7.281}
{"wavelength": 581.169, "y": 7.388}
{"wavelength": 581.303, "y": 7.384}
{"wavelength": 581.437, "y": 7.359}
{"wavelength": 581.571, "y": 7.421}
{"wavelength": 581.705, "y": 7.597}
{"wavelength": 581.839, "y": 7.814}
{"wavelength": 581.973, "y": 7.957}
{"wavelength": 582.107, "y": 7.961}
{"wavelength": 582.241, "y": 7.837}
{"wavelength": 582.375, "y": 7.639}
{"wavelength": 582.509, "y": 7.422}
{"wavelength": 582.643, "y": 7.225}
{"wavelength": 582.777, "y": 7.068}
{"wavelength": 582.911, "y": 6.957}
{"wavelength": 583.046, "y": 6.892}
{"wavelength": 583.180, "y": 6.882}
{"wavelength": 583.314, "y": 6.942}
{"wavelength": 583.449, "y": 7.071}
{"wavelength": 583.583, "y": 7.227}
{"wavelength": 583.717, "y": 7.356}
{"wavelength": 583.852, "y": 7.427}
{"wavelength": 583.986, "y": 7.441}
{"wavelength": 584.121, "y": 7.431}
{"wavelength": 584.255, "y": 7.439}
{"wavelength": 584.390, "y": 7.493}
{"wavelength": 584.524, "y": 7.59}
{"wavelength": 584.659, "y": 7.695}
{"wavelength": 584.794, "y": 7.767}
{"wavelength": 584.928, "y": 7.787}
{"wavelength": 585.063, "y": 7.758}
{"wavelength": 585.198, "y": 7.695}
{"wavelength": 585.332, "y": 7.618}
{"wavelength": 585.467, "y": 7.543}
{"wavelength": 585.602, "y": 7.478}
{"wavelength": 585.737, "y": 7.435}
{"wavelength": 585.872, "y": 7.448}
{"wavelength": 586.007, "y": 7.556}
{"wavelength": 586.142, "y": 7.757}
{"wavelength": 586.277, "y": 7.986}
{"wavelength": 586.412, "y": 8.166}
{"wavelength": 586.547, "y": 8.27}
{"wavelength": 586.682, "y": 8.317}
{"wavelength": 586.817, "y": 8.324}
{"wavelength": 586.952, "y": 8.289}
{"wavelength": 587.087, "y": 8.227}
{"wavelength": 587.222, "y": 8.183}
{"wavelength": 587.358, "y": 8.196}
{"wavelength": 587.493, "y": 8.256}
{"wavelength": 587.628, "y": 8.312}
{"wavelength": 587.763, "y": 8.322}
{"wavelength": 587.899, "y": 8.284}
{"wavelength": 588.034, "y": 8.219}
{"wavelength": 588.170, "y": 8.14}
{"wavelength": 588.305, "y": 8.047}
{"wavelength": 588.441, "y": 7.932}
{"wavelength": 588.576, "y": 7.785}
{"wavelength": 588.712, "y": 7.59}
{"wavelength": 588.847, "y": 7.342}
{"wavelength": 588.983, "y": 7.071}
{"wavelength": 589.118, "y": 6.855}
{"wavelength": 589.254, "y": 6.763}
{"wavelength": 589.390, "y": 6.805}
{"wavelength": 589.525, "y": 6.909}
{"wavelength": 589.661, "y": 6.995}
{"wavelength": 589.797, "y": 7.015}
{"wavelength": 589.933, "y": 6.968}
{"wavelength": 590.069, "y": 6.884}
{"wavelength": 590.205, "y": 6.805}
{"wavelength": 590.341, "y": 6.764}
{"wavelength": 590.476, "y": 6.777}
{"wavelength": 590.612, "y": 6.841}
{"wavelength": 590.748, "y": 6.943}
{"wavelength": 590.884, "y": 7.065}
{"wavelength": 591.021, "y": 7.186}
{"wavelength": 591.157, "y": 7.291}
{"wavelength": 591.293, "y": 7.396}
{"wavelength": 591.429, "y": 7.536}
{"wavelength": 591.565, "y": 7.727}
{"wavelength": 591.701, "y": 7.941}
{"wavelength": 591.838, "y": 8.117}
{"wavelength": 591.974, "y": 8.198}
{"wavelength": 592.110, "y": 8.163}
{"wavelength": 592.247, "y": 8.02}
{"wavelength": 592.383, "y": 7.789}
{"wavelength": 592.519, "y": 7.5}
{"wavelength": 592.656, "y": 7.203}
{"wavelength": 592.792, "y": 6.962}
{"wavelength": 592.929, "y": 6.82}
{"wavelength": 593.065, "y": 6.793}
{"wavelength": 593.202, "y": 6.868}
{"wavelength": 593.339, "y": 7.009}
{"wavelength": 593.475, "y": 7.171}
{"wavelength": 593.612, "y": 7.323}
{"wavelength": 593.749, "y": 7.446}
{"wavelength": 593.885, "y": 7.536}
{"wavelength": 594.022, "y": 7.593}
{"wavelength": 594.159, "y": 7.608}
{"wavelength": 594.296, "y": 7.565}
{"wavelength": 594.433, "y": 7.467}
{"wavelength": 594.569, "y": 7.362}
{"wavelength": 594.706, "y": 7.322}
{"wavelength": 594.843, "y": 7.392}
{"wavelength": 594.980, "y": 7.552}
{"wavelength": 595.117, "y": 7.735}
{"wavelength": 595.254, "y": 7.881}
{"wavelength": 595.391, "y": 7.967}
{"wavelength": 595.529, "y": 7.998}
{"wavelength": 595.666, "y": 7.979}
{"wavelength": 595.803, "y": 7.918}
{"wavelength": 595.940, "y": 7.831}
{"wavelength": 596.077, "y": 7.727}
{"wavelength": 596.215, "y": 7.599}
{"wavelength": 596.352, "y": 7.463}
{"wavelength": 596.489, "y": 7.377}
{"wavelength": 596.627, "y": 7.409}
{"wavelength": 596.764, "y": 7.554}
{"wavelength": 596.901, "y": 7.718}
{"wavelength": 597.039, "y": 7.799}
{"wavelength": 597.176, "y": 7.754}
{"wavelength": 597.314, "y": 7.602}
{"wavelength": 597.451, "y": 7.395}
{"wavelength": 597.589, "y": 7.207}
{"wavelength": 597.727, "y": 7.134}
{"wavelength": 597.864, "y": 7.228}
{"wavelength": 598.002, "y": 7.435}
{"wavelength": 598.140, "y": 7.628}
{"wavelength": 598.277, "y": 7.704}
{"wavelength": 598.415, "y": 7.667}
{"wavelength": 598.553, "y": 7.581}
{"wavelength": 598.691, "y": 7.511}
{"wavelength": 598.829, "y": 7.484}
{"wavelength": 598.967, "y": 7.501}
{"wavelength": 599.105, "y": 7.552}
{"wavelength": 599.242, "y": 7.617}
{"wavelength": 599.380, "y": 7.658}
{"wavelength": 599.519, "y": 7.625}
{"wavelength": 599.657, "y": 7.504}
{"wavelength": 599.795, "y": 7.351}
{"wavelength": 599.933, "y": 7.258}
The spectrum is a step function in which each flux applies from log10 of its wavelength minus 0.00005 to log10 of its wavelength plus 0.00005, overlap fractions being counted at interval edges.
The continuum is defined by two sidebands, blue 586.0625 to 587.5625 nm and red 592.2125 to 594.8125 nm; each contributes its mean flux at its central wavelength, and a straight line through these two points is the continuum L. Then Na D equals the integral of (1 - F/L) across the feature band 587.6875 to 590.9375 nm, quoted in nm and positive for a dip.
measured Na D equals 0.23 nm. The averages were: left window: 8.18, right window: 7.33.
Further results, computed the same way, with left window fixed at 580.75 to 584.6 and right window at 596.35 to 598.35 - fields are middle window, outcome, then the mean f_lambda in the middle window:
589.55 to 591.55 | 0.10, 7.05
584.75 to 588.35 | -0.28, 7.98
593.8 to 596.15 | -0.06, 7.67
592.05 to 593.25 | 0.02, 7.35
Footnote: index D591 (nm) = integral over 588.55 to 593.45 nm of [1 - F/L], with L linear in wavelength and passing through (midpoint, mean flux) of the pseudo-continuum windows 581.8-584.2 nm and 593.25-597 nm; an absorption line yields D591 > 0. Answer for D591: 0.17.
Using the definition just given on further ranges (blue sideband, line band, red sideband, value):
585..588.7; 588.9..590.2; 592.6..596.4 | 0.147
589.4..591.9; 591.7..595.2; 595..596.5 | 0.012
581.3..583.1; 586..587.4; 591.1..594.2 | -0.124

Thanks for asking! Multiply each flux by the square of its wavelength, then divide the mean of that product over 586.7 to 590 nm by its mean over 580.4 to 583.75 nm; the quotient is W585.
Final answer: 1.08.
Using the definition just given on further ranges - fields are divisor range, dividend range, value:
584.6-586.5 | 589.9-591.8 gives 0.95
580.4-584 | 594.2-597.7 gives 1.09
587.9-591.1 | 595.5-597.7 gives 1.08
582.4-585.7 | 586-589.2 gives 1.09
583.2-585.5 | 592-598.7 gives 1.04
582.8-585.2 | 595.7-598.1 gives 1.07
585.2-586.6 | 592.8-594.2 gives 0.96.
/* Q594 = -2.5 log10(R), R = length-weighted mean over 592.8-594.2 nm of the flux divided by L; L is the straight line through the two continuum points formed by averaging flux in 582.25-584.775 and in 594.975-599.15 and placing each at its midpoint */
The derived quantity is 0.049 mag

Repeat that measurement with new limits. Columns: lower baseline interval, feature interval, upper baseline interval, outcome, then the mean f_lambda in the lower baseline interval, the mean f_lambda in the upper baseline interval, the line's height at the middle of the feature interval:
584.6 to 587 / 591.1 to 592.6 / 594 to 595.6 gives -0.014 mag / 7.82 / 7.62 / 7.69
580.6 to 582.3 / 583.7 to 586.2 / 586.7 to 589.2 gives 0.024 mag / 7.46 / 7.97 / 7.73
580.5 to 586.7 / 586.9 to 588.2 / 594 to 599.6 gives -0.101 mag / 7.48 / 7.59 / 7.51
